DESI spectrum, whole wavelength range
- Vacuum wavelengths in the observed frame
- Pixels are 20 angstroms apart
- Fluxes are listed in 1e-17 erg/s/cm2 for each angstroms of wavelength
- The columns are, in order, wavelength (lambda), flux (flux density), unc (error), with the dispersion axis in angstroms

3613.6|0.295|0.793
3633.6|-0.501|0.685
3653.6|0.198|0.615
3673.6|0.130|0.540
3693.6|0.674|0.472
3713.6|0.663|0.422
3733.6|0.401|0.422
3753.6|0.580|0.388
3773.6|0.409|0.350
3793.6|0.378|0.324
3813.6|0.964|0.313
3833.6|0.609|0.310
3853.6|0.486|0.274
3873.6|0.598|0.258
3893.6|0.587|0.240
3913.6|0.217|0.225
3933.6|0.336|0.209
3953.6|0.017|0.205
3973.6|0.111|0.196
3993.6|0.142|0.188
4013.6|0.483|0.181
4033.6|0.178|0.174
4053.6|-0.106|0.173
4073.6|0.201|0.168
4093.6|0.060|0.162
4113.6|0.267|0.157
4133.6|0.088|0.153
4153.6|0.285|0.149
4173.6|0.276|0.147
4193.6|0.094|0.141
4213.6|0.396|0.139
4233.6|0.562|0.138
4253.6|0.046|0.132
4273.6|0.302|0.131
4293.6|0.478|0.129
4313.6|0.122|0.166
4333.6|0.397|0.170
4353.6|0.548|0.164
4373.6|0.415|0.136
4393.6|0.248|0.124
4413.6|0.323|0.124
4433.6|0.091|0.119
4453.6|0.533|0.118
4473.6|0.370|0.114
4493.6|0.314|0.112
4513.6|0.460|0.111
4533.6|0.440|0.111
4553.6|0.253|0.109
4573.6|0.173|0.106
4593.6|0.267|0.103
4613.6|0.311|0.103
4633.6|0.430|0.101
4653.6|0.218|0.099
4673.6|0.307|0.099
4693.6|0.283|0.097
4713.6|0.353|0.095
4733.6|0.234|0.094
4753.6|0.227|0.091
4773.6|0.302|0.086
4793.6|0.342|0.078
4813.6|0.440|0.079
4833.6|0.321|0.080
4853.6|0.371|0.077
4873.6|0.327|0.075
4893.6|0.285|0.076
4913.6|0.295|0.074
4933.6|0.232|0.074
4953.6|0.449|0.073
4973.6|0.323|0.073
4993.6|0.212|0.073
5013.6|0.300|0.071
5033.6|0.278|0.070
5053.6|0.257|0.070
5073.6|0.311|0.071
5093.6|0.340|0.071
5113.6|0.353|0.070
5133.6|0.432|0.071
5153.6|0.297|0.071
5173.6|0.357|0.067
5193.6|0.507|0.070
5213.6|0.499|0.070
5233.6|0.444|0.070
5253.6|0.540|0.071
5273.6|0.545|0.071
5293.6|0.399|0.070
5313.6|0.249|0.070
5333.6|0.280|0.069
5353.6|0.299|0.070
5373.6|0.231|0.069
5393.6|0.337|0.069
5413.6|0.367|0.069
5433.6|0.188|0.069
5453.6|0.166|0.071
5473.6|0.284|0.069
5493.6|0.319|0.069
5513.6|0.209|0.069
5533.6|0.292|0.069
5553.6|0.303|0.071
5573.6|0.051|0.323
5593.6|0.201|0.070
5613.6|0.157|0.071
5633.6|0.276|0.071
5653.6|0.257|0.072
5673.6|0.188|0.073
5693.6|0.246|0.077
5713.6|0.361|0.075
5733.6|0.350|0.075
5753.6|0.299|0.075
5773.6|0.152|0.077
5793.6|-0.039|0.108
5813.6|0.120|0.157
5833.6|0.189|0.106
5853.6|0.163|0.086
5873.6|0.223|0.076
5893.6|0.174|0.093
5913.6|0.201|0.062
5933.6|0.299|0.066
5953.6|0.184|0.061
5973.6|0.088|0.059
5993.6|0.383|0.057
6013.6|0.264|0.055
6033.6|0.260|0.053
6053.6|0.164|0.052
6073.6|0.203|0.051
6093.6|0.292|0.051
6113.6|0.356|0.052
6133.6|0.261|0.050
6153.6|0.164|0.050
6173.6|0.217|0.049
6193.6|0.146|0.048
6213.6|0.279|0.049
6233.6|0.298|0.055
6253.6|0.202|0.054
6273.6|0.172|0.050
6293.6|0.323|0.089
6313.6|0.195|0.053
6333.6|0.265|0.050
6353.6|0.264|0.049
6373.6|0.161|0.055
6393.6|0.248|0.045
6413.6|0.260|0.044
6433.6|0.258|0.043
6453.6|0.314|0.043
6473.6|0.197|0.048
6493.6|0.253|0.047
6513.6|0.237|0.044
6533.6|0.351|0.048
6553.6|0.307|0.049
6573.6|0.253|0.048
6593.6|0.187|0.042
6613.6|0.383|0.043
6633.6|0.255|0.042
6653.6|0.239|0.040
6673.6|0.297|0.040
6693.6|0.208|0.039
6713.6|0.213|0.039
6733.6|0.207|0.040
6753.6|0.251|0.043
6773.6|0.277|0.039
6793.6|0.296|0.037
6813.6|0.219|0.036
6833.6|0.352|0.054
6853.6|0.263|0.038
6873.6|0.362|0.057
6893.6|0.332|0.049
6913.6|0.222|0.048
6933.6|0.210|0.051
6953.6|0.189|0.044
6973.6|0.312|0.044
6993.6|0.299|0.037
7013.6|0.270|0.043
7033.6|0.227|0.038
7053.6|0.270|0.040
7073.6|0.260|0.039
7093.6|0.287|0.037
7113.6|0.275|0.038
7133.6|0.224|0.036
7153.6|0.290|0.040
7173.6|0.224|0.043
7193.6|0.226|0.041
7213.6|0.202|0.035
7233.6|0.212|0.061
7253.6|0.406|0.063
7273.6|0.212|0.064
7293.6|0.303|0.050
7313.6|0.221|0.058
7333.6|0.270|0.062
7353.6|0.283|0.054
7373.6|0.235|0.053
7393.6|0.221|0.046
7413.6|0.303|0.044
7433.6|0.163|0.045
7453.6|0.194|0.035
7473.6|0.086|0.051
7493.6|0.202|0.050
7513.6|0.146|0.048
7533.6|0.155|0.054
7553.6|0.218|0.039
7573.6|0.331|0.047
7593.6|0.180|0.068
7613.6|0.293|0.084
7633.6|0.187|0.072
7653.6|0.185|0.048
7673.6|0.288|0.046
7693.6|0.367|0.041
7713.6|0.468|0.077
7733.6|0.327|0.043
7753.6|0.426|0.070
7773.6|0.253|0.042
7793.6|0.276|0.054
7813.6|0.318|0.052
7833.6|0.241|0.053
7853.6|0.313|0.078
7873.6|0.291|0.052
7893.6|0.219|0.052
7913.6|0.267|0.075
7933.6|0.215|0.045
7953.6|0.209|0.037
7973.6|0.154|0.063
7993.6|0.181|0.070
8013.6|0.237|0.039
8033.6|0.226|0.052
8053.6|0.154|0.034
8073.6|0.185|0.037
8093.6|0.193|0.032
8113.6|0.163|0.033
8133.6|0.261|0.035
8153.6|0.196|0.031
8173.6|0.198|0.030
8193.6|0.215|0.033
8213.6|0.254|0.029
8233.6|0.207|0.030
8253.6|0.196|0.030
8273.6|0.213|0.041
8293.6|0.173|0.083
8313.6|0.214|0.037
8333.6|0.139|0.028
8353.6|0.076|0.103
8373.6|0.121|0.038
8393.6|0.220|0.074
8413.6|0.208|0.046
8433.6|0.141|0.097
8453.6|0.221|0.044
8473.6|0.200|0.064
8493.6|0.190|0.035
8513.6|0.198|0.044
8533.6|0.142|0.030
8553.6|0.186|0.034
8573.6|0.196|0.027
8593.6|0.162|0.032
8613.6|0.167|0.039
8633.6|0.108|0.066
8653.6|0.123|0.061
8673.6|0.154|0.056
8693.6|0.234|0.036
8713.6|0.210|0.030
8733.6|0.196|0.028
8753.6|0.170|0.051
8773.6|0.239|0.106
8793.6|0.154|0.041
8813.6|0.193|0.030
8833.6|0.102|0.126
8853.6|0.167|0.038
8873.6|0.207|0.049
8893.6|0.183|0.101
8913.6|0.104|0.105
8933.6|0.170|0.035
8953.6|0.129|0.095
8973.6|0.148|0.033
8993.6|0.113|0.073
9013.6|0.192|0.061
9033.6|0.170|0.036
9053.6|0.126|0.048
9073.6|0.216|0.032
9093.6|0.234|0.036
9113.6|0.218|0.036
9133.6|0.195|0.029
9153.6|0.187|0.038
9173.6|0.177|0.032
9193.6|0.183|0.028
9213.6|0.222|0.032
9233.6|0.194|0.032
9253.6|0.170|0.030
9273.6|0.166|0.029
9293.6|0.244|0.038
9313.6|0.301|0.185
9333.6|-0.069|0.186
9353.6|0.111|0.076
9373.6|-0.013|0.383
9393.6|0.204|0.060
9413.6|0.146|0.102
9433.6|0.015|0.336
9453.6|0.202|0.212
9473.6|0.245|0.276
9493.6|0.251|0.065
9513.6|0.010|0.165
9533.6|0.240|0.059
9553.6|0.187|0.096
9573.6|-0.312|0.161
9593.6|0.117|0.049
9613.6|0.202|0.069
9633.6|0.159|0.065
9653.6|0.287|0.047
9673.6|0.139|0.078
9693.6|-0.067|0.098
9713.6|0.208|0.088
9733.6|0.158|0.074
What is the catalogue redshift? 1.76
